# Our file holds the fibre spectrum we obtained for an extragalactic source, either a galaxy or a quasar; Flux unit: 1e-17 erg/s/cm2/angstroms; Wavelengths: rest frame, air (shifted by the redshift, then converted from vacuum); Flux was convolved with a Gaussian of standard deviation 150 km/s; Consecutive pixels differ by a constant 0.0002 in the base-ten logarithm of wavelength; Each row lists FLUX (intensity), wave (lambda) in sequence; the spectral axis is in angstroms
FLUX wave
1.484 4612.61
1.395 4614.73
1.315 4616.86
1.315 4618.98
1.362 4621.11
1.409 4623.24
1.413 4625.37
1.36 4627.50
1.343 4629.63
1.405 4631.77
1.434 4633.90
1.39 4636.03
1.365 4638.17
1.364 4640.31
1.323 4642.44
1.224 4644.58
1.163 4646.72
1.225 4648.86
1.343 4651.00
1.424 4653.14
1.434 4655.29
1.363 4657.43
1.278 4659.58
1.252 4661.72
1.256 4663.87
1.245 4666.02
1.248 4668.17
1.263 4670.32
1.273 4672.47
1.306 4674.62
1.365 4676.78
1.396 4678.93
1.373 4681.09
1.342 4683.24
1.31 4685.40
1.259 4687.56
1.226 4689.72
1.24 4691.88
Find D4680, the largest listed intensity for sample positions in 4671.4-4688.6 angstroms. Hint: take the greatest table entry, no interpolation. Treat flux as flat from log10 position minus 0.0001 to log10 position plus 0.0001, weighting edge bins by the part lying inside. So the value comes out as 1.396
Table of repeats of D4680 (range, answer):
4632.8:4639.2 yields 1.434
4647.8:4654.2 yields 1.424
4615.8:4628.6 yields 1.413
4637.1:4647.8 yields 1.365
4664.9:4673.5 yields 1.273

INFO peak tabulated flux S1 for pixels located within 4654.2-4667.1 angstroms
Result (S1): 1.434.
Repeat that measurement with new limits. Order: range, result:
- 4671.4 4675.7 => 1.306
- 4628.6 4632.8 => 1.405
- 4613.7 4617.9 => 1.395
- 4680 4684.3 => 1.373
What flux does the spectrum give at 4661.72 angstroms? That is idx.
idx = 1.252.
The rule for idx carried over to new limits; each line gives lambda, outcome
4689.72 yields 1.226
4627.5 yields 1.36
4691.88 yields 1.24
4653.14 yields 1.424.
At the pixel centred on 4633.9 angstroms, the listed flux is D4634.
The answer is 1.434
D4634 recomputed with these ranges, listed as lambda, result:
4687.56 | 1.259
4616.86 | 1.315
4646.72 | 1.163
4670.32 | 1.263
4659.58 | 1.278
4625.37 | 1.413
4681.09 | 1.373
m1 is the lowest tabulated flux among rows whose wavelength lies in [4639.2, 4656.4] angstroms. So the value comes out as 1.163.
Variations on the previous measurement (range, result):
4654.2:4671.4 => 1.245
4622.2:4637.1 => 1.343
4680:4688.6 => 1.259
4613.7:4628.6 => 1.315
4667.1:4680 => 1.248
